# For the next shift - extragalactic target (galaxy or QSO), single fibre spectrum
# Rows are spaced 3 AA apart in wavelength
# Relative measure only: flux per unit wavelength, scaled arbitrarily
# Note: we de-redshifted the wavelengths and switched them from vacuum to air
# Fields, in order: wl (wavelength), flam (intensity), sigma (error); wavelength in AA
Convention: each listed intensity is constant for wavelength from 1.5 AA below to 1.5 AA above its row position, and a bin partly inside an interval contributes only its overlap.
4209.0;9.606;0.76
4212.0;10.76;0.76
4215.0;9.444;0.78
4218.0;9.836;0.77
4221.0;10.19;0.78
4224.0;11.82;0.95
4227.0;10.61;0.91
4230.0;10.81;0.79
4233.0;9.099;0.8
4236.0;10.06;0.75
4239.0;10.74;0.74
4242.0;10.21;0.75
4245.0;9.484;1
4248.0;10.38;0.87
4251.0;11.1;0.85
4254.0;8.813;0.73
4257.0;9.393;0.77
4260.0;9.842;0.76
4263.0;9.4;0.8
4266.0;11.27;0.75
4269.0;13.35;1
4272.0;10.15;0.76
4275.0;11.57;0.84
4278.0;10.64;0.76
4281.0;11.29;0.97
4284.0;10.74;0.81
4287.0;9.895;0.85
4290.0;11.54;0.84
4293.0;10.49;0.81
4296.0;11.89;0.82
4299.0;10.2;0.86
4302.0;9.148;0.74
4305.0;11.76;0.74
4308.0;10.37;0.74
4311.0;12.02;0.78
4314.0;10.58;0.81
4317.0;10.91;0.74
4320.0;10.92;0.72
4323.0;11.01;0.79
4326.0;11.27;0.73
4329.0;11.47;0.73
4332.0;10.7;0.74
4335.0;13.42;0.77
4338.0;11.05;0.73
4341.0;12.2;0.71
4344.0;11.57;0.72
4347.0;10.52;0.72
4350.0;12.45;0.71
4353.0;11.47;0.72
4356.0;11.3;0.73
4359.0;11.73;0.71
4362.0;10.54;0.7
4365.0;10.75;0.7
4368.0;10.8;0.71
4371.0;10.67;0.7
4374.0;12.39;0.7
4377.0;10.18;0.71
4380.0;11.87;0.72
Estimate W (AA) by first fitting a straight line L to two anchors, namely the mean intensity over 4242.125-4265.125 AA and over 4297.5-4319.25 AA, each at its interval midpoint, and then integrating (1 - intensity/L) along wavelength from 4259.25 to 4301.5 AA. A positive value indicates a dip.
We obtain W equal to -2.4 AA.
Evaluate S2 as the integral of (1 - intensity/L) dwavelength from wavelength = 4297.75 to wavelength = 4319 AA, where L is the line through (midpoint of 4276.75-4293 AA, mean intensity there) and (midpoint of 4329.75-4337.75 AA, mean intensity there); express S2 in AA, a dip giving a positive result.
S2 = 1.1 AA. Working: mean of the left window 10.8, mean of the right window 11.8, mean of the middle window 10.7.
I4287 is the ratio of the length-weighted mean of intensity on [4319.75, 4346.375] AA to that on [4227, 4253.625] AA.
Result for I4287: 1.13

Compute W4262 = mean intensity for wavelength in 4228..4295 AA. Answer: 10.5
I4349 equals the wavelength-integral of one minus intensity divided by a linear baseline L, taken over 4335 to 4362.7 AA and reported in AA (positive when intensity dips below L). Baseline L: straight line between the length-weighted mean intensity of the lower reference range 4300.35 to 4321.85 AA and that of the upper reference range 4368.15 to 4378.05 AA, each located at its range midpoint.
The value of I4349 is -1.5 AA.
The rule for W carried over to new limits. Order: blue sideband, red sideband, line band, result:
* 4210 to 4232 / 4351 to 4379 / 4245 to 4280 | 0.5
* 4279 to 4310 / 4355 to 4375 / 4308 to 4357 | -2.0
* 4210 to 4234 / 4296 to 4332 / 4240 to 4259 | 1.1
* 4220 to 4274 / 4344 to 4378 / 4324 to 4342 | -1.1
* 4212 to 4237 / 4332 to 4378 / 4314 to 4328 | 0.1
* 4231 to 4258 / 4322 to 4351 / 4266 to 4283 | -1.5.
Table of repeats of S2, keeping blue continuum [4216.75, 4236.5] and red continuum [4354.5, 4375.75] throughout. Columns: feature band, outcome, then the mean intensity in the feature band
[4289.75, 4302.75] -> 0.1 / 10.7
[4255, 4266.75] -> 0.8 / 9.84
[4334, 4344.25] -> -1.0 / 12.1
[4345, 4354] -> -0.3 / 11.5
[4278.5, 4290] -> -0.1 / 10.8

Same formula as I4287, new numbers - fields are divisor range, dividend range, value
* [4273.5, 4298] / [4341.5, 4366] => 1.03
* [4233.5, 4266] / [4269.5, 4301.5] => 1.09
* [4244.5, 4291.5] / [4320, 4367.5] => 1.08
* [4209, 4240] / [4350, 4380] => 1.09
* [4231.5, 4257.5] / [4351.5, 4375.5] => 1.13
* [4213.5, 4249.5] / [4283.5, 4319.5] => 1.06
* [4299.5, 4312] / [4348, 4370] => 1.05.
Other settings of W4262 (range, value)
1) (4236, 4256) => 10.1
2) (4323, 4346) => 11.6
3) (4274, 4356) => 11.2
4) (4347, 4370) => 11.2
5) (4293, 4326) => 10.9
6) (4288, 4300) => 11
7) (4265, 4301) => 11.1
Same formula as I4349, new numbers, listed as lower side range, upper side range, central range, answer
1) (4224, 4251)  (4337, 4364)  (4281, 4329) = 0.41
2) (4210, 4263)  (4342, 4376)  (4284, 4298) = -0.34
